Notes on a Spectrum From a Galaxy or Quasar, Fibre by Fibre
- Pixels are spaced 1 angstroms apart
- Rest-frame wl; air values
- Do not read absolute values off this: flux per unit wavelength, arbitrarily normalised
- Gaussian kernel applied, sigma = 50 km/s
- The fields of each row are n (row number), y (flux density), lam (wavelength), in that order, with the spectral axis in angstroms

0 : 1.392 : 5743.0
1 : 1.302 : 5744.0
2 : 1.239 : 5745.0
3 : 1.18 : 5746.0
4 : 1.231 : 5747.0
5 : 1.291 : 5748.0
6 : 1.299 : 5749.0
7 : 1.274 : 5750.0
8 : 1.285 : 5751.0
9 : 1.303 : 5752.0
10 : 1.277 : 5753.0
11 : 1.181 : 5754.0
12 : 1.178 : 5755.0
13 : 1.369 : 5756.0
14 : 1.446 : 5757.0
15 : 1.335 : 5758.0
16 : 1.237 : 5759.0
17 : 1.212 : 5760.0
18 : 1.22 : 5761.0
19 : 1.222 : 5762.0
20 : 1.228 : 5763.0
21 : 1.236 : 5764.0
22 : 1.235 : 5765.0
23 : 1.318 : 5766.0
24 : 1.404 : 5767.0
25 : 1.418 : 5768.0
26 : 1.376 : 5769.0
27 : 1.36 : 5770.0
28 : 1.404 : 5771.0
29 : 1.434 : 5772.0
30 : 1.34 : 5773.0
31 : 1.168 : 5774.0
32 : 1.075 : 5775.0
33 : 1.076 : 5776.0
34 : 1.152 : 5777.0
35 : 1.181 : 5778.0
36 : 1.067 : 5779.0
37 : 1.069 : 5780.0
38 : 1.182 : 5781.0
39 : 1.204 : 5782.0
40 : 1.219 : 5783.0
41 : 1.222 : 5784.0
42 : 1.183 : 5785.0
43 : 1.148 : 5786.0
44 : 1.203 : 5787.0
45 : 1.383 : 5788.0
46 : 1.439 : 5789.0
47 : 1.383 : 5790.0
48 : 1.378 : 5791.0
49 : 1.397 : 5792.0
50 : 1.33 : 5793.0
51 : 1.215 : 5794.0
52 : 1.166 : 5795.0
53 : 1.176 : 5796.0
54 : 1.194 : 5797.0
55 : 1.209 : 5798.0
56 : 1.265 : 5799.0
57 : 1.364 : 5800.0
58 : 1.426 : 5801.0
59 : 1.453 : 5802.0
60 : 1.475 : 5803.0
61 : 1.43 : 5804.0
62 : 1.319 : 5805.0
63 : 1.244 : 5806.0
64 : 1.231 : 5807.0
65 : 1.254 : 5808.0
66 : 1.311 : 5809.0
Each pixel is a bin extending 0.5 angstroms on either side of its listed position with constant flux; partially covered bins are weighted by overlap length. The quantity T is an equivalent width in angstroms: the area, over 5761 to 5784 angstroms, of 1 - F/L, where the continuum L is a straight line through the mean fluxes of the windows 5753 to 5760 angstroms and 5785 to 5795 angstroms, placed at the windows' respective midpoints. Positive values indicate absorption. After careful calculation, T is 0.9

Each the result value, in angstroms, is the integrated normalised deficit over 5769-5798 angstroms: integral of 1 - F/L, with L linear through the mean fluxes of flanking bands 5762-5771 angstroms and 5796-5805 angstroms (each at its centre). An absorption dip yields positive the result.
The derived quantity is 1.91 angstroms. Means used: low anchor 1.32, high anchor 1.34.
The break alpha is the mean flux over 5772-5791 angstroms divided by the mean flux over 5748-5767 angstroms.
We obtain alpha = 0.95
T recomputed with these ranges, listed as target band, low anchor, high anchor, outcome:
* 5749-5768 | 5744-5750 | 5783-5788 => -0.6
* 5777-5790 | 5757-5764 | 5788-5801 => 0.8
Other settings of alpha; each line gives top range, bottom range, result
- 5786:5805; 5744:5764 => 1.05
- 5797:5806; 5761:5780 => 1.08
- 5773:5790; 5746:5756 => 0.95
